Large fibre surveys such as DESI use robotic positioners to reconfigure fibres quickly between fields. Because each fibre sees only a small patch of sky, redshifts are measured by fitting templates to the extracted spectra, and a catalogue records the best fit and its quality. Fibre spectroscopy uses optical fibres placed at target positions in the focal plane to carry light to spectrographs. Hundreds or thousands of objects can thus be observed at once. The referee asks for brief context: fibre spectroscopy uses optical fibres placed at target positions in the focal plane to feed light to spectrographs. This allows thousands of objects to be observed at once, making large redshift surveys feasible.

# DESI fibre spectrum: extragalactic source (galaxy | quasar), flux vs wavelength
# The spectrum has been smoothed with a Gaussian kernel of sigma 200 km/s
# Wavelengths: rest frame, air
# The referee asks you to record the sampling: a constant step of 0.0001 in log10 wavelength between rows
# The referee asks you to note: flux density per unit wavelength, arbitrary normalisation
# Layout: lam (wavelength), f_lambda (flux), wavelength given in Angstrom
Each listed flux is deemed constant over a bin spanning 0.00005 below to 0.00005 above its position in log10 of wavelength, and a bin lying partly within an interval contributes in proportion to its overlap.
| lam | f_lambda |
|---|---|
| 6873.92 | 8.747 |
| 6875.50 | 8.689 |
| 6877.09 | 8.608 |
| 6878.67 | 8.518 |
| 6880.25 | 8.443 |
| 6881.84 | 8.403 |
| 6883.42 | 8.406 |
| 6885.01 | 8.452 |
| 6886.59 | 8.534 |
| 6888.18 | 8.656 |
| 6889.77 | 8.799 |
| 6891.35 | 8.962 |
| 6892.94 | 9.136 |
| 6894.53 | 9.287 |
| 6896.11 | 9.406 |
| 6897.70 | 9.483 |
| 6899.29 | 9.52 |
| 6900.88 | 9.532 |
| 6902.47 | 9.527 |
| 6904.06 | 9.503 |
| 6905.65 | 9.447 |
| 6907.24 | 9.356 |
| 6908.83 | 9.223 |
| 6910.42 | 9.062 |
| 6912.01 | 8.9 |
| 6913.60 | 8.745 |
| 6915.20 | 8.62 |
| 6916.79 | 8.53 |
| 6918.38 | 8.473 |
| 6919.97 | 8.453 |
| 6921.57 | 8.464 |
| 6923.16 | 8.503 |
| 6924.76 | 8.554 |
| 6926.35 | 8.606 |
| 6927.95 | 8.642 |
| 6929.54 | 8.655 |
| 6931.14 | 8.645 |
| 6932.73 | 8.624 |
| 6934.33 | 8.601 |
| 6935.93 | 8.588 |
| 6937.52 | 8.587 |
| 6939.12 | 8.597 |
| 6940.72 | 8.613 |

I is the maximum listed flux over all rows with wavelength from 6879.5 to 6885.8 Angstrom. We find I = 8.452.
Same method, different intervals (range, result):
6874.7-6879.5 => 8.689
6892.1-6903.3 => 9.532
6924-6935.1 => 8.655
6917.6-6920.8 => 8.473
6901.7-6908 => 9.527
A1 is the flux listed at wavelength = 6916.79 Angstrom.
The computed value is 8.53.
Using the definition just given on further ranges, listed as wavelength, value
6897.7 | 9.483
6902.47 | 9.527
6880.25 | 8.443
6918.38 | 8.473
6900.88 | 9.532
